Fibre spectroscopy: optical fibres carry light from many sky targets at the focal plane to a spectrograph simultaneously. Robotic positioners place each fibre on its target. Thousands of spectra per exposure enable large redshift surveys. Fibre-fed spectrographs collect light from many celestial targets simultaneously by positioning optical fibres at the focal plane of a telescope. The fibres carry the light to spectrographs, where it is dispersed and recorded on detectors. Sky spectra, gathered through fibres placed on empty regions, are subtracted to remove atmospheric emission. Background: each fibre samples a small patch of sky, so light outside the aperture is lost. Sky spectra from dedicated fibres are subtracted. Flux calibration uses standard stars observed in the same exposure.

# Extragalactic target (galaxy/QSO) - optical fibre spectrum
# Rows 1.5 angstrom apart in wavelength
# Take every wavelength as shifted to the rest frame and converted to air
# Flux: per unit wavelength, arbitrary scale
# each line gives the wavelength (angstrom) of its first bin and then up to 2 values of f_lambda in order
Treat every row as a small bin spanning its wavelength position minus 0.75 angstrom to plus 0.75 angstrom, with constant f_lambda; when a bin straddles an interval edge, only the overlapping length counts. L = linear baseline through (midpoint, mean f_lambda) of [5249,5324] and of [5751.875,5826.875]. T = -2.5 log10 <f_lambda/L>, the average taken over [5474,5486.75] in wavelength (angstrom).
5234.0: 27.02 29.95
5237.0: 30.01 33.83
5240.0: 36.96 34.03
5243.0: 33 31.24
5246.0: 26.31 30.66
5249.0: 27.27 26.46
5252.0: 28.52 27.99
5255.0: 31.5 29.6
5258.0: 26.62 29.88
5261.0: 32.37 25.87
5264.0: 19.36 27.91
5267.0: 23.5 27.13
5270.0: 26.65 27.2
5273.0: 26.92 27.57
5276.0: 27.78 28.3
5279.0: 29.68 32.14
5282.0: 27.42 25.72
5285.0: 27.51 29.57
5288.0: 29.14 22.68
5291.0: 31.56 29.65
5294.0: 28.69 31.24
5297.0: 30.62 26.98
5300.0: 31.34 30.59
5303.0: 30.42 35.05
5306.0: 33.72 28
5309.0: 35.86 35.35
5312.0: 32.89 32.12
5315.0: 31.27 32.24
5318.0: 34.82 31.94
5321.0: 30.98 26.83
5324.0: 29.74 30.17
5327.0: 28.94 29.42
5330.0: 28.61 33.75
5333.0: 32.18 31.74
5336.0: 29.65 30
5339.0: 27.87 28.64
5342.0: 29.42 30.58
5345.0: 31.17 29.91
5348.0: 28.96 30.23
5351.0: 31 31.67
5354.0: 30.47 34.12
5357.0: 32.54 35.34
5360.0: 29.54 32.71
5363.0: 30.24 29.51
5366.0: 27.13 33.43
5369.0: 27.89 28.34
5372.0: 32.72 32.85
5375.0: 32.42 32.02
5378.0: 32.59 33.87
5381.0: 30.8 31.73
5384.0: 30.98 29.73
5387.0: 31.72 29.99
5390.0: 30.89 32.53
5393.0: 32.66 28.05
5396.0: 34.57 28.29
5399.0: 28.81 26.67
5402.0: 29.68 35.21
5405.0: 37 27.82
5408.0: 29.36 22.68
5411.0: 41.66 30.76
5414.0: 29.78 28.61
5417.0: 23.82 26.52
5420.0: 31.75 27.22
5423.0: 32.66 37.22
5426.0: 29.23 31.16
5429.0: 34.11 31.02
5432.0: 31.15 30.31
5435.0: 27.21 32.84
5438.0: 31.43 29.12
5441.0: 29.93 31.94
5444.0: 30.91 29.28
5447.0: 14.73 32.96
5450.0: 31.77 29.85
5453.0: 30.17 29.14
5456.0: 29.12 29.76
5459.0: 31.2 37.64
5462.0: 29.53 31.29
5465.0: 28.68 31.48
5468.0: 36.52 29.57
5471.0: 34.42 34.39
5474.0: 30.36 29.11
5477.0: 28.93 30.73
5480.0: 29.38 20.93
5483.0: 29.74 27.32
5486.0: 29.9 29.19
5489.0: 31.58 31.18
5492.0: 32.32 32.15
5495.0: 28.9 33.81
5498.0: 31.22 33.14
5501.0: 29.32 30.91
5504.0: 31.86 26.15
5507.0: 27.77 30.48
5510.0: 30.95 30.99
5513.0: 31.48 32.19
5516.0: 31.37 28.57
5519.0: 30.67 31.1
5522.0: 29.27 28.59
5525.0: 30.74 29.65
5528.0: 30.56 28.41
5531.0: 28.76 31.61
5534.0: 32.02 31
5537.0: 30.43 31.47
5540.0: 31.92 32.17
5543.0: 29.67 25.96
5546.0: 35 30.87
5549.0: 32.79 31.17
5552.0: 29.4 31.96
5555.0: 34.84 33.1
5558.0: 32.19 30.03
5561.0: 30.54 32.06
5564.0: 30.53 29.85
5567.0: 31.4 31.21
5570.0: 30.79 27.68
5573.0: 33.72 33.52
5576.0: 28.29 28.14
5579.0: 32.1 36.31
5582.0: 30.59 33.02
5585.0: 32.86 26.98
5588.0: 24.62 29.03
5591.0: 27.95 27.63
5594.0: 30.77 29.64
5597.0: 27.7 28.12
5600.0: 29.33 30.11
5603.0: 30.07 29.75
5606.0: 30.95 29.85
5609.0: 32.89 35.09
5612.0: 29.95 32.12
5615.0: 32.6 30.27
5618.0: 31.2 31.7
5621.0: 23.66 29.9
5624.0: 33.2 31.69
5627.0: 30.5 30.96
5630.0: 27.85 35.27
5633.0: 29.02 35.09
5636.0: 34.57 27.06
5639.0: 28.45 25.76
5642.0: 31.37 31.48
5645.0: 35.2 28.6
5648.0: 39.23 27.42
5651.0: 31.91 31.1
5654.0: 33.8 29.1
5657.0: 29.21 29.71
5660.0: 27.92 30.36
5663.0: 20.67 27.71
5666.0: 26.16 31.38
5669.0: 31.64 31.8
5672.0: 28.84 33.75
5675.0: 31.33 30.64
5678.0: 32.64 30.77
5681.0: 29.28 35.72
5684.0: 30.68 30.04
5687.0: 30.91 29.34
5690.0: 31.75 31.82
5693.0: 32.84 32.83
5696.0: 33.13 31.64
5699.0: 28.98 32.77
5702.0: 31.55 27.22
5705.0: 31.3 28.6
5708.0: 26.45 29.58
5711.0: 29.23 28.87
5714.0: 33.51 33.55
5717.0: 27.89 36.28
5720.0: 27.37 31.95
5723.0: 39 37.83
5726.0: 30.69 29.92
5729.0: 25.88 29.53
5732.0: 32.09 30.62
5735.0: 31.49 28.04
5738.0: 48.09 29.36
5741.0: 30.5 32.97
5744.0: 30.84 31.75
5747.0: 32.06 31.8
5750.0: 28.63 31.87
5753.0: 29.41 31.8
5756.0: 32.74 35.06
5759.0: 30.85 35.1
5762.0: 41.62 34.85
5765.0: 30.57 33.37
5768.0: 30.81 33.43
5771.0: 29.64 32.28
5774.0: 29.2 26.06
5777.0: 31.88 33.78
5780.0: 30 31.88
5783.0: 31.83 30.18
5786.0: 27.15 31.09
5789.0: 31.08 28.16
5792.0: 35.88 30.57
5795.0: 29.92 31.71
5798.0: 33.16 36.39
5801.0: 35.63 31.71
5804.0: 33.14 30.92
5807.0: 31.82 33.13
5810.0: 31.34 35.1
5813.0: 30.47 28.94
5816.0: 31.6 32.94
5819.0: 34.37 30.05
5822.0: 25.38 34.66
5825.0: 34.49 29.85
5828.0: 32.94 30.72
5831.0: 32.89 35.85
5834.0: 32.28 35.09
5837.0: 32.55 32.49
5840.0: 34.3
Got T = 0.07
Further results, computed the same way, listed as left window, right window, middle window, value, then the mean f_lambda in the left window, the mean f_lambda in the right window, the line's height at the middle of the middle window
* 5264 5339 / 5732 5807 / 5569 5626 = 0.030 mag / 29.7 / 32.1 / 31.2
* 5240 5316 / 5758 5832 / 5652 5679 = 0.051 mag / 29.3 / 32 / 31.3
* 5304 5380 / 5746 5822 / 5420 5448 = 0.042 mag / 31.2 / 31.9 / 31.3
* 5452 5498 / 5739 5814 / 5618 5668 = 0.039 mag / 30.6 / 31.9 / 31.3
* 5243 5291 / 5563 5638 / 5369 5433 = -0.071 mag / 27.9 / 30.6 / 29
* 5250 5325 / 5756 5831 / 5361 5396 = -0.047 mag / 29.4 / 32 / 29.8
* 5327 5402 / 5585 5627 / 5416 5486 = 0.012 mag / 30.8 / 29.9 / 30.5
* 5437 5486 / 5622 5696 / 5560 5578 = -0.007 mag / 30.1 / 30.8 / 30.5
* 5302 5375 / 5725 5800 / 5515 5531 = 0.053 mag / 31.1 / 31.8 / 31.4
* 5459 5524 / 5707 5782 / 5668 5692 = 0.007 mag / 30.6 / 31.8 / 31.5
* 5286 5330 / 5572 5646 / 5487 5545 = 0.003 mag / 30.7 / 30.6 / 30.6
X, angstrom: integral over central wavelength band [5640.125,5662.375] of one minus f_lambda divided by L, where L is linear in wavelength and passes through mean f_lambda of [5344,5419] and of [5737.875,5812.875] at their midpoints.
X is 0.6 angstrom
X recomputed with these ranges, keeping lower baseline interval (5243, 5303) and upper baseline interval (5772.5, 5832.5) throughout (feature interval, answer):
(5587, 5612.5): 0.7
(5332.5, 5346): -0.6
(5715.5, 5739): -1.0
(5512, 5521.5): -0.3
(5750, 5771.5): -1.0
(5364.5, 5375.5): -0.6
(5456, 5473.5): -1.5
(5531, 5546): -0.4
